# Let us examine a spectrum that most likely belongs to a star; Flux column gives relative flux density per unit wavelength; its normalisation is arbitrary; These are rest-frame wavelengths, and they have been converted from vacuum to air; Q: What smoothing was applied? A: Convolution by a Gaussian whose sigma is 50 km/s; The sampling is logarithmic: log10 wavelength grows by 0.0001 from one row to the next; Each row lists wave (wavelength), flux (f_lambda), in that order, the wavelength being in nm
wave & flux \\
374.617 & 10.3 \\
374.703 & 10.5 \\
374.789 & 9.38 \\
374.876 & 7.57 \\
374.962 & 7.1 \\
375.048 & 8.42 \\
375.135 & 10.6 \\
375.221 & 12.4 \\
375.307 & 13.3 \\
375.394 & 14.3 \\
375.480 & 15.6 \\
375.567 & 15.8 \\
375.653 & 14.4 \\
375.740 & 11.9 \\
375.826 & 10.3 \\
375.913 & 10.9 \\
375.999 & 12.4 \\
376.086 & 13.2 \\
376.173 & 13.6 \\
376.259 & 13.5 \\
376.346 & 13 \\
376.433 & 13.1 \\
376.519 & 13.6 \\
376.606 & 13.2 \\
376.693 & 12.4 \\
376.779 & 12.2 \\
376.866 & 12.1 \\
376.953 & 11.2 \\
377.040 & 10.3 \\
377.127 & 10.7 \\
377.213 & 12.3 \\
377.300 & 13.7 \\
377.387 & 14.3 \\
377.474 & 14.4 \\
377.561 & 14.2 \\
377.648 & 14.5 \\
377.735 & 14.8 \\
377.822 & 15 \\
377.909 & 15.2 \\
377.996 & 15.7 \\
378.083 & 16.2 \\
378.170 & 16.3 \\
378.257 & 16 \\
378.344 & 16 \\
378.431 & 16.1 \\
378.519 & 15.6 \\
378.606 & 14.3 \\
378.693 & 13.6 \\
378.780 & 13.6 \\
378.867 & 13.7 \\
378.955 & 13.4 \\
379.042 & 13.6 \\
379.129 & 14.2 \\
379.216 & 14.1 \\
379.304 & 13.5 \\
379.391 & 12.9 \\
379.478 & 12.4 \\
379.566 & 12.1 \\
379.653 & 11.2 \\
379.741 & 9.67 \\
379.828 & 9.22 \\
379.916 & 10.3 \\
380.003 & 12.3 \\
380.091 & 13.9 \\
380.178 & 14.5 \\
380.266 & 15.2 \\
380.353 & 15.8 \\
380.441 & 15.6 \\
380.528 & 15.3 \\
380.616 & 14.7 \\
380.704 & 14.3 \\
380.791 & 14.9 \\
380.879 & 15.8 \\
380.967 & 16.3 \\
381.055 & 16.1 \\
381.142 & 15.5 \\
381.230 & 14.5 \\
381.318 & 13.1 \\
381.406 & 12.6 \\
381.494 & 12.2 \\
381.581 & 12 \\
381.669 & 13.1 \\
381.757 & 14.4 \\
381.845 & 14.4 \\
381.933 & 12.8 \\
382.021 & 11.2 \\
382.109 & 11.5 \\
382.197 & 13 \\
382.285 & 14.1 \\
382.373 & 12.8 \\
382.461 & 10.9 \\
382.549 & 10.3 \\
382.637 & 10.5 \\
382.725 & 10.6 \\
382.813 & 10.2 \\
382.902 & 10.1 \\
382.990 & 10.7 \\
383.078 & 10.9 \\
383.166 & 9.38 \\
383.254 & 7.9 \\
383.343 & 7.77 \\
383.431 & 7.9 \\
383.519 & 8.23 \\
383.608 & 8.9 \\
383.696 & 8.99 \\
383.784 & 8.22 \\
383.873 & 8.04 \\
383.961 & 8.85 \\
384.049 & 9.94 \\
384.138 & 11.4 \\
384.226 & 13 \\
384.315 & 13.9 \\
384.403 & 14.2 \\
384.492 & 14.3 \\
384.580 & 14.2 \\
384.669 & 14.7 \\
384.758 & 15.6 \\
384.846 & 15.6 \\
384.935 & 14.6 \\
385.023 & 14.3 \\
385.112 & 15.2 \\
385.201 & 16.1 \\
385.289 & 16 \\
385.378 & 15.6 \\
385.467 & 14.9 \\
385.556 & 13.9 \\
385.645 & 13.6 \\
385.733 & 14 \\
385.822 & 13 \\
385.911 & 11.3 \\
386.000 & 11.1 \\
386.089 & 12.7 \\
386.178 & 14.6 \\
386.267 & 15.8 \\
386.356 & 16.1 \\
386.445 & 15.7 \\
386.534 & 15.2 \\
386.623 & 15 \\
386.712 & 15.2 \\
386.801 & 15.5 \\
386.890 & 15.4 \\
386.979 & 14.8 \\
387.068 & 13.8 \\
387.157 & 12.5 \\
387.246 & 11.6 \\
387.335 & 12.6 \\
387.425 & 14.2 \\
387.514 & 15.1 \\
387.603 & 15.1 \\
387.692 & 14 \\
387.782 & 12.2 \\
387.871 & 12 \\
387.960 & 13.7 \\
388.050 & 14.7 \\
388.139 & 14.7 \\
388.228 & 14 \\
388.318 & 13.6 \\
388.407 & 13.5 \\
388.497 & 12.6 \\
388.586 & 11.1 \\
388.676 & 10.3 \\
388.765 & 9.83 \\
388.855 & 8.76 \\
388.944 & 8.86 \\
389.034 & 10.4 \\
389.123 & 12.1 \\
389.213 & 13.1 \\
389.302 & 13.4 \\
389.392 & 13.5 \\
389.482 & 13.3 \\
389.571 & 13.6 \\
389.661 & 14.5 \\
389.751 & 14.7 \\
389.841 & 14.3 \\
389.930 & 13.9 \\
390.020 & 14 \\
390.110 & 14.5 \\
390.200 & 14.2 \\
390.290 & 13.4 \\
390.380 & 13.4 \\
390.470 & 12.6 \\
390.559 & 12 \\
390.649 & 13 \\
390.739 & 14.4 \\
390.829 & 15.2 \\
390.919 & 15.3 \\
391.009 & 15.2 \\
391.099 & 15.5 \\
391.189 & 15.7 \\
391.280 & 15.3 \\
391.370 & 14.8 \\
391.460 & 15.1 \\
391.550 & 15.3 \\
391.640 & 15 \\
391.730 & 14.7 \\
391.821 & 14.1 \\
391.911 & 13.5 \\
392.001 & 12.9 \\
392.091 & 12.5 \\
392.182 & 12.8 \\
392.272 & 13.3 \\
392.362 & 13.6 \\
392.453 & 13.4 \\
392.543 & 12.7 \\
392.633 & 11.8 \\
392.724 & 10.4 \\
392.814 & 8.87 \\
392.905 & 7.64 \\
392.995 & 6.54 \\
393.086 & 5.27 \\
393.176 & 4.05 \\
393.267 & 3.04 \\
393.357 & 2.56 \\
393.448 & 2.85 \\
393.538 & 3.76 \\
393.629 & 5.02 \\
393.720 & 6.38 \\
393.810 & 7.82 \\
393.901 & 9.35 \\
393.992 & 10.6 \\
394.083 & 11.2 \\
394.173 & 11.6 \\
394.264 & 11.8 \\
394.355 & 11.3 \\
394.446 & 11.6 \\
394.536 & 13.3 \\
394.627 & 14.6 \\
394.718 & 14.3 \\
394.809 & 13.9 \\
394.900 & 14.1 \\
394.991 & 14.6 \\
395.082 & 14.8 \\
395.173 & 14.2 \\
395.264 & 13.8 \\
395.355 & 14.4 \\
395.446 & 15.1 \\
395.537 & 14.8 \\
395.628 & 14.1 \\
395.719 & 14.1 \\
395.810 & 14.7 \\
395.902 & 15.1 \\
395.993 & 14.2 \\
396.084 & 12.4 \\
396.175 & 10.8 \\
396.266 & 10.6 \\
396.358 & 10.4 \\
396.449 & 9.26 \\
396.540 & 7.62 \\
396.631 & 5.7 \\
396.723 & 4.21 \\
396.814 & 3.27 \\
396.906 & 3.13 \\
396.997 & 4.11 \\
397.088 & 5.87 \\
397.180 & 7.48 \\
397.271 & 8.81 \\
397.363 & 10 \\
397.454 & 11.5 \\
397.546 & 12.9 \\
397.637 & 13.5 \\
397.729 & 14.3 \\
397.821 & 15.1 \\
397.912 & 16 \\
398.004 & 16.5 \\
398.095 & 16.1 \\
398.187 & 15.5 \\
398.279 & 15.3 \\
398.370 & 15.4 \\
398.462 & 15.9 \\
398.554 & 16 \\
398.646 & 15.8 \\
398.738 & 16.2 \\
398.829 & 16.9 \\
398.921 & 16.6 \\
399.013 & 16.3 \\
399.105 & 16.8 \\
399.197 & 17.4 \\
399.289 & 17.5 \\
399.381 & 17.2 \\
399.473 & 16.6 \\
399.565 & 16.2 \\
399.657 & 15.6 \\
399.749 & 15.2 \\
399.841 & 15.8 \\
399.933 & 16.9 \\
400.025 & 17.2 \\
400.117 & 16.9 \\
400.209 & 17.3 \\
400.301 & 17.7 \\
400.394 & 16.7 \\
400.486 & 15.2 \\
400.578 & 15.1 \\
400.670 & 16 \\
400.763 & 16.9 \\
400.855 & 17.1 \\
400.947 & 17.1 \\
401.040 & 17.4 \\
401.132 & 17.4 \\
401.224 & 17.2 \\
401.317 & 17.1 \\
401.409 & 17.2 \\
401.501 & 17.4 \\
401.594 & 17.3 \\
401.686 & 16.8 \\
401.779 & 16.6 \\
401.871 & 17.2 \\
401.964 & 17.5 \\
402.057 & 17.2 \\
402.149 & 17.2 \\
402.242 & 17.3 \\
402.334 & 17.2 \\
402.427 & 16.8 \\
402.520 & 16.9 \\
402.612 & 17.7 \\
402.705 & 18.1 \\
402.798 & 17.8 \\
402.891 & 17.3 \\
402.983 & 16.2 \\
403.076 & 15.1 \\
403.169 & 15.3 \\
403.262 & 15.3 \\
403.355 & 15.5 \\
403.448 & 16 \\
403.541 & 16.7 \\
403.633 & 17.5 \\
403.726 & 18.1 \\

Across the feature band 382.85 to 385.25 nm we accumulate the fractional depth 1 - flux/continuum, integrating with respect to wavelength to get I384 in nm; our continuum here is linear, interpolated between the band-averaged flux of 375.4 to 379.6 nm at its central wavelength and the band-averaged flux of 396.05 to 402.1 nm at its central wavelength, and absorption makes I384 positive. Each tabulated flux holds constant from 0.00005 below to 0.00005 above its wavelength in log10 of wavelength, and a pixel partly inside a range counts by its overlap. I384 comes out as 0.39 nm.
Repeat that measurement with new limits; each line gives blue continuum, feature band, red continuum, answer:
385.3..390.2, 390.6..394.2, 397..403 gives 0.825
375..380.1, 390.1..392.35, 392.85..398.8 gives -0.494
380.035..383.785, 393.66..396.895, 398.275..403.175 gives 0.809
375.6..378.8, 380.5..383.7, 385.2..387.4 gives 0.414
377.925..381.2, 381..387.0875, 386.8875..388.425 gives 0.491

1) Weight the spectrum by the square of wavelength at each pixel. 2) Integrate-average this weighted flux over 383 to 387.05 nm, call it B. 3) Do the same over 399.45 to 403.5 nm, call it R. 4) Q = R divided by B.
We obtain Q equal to 1.41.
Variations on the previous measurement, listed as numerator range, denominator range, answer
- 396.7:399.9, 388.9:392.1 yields 1.02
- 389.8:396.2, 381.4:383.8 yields 1.18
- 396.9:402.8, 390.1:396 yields 1.34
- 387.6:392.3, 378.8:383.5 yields 1.12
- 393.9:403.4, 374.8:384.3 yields 1.27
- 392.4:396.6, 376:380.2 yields 0.87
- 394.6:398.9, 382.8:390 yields 1.03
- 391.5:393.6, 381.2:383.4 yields 0.91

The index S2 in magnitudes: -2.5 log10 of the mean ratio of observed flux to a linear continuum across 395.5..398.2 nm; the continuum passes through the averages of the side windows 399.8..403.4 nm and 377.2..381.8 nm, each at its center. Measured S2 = 0.42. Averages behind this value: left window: 14.1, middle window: 11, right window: 16.8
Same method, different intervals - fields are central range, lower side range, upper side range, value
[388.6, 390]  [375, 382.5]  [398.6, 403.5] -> 0.215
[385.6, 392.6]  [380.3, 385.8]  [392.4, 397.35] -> -0.203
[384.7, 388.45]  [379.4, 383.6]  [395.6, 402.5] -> -0.102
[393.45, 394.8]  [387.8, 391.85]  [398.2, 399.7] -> 0.424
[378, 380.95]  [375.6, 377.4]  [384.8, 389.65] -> -0.098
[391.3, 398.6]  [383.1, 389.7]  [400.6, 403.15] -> 0.312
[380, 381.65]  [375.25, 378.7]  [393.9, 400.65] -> -0.062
